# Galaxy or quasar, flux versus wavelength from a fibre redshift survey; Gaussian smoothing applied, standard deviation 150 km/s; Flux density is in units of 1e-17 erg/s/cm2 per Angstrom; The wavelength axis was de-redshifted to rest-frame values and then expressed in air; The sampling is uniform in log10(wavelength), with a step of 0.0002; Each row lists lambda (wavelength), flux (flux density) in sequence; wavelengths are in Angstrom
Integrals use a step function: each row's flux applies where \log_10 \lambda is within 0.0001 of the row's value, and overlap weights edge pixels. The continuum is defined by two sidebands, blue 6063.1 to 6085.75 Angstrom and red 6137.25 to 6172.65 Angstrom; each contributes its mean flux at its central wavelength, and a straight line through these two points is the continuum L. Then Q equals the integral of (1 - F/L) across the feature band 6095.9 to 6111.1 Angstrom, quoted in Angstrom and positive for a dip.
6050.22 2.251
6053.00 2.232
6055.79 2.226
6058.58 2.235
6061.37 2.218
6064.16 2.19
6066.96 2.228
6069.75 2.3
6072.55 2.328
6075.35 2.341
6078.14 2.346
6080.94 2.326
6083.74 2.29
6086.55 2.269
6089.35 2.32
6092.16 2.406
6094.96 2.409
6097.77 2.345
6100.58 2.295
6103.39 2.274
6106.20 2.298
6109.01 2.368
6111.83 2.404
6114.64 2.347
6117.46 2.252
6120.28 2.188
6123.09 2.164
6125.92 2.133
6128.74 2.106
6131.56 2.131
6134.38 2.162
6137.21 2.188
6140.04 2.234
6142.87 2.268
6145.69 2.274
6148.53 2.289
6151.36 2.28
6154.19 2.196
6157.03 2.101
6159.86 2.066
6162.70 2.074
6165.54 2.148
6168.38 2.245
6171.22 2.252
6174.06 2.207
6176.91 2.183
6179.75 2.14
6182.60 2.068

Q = -0.4 Angstrom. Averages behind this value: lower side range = 2.29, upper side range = 2.2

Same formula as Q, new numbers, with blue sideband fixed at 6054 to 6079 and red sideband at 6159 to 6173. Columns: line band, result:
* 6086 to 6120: -1.5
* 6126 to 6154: -0.3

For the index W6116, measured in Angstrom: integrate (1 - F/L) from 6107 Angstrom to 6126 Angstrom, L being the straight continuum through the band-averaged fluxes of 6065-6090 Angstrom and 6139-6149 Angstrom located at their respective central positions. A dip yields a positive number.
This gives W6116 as 0.0 Angstrom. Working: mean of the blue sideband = 2.3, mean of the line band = 2.27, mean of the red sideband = 2.27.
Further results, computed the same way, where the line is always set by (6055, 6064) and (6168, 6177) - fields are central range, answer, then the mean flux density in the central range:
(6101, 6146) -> -0.3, 2.24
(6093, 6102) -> -0.5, 2.35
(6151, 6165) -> 0.6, 2.13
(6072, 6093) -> -1.0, 2.33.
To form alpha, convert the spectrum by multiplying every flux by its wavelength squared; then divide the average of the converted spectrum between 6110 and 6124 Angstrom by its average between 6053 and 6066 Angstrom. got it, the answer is 1.05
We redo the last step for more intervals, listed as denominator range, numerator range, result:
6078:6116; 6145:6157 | 0.98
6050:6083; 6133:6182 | 0.99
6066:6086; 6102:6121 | 1.01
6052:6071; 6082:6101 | 1.06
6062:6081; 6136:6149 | 1.01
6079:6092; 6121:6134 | 0.94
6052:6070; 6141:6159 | 1.03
